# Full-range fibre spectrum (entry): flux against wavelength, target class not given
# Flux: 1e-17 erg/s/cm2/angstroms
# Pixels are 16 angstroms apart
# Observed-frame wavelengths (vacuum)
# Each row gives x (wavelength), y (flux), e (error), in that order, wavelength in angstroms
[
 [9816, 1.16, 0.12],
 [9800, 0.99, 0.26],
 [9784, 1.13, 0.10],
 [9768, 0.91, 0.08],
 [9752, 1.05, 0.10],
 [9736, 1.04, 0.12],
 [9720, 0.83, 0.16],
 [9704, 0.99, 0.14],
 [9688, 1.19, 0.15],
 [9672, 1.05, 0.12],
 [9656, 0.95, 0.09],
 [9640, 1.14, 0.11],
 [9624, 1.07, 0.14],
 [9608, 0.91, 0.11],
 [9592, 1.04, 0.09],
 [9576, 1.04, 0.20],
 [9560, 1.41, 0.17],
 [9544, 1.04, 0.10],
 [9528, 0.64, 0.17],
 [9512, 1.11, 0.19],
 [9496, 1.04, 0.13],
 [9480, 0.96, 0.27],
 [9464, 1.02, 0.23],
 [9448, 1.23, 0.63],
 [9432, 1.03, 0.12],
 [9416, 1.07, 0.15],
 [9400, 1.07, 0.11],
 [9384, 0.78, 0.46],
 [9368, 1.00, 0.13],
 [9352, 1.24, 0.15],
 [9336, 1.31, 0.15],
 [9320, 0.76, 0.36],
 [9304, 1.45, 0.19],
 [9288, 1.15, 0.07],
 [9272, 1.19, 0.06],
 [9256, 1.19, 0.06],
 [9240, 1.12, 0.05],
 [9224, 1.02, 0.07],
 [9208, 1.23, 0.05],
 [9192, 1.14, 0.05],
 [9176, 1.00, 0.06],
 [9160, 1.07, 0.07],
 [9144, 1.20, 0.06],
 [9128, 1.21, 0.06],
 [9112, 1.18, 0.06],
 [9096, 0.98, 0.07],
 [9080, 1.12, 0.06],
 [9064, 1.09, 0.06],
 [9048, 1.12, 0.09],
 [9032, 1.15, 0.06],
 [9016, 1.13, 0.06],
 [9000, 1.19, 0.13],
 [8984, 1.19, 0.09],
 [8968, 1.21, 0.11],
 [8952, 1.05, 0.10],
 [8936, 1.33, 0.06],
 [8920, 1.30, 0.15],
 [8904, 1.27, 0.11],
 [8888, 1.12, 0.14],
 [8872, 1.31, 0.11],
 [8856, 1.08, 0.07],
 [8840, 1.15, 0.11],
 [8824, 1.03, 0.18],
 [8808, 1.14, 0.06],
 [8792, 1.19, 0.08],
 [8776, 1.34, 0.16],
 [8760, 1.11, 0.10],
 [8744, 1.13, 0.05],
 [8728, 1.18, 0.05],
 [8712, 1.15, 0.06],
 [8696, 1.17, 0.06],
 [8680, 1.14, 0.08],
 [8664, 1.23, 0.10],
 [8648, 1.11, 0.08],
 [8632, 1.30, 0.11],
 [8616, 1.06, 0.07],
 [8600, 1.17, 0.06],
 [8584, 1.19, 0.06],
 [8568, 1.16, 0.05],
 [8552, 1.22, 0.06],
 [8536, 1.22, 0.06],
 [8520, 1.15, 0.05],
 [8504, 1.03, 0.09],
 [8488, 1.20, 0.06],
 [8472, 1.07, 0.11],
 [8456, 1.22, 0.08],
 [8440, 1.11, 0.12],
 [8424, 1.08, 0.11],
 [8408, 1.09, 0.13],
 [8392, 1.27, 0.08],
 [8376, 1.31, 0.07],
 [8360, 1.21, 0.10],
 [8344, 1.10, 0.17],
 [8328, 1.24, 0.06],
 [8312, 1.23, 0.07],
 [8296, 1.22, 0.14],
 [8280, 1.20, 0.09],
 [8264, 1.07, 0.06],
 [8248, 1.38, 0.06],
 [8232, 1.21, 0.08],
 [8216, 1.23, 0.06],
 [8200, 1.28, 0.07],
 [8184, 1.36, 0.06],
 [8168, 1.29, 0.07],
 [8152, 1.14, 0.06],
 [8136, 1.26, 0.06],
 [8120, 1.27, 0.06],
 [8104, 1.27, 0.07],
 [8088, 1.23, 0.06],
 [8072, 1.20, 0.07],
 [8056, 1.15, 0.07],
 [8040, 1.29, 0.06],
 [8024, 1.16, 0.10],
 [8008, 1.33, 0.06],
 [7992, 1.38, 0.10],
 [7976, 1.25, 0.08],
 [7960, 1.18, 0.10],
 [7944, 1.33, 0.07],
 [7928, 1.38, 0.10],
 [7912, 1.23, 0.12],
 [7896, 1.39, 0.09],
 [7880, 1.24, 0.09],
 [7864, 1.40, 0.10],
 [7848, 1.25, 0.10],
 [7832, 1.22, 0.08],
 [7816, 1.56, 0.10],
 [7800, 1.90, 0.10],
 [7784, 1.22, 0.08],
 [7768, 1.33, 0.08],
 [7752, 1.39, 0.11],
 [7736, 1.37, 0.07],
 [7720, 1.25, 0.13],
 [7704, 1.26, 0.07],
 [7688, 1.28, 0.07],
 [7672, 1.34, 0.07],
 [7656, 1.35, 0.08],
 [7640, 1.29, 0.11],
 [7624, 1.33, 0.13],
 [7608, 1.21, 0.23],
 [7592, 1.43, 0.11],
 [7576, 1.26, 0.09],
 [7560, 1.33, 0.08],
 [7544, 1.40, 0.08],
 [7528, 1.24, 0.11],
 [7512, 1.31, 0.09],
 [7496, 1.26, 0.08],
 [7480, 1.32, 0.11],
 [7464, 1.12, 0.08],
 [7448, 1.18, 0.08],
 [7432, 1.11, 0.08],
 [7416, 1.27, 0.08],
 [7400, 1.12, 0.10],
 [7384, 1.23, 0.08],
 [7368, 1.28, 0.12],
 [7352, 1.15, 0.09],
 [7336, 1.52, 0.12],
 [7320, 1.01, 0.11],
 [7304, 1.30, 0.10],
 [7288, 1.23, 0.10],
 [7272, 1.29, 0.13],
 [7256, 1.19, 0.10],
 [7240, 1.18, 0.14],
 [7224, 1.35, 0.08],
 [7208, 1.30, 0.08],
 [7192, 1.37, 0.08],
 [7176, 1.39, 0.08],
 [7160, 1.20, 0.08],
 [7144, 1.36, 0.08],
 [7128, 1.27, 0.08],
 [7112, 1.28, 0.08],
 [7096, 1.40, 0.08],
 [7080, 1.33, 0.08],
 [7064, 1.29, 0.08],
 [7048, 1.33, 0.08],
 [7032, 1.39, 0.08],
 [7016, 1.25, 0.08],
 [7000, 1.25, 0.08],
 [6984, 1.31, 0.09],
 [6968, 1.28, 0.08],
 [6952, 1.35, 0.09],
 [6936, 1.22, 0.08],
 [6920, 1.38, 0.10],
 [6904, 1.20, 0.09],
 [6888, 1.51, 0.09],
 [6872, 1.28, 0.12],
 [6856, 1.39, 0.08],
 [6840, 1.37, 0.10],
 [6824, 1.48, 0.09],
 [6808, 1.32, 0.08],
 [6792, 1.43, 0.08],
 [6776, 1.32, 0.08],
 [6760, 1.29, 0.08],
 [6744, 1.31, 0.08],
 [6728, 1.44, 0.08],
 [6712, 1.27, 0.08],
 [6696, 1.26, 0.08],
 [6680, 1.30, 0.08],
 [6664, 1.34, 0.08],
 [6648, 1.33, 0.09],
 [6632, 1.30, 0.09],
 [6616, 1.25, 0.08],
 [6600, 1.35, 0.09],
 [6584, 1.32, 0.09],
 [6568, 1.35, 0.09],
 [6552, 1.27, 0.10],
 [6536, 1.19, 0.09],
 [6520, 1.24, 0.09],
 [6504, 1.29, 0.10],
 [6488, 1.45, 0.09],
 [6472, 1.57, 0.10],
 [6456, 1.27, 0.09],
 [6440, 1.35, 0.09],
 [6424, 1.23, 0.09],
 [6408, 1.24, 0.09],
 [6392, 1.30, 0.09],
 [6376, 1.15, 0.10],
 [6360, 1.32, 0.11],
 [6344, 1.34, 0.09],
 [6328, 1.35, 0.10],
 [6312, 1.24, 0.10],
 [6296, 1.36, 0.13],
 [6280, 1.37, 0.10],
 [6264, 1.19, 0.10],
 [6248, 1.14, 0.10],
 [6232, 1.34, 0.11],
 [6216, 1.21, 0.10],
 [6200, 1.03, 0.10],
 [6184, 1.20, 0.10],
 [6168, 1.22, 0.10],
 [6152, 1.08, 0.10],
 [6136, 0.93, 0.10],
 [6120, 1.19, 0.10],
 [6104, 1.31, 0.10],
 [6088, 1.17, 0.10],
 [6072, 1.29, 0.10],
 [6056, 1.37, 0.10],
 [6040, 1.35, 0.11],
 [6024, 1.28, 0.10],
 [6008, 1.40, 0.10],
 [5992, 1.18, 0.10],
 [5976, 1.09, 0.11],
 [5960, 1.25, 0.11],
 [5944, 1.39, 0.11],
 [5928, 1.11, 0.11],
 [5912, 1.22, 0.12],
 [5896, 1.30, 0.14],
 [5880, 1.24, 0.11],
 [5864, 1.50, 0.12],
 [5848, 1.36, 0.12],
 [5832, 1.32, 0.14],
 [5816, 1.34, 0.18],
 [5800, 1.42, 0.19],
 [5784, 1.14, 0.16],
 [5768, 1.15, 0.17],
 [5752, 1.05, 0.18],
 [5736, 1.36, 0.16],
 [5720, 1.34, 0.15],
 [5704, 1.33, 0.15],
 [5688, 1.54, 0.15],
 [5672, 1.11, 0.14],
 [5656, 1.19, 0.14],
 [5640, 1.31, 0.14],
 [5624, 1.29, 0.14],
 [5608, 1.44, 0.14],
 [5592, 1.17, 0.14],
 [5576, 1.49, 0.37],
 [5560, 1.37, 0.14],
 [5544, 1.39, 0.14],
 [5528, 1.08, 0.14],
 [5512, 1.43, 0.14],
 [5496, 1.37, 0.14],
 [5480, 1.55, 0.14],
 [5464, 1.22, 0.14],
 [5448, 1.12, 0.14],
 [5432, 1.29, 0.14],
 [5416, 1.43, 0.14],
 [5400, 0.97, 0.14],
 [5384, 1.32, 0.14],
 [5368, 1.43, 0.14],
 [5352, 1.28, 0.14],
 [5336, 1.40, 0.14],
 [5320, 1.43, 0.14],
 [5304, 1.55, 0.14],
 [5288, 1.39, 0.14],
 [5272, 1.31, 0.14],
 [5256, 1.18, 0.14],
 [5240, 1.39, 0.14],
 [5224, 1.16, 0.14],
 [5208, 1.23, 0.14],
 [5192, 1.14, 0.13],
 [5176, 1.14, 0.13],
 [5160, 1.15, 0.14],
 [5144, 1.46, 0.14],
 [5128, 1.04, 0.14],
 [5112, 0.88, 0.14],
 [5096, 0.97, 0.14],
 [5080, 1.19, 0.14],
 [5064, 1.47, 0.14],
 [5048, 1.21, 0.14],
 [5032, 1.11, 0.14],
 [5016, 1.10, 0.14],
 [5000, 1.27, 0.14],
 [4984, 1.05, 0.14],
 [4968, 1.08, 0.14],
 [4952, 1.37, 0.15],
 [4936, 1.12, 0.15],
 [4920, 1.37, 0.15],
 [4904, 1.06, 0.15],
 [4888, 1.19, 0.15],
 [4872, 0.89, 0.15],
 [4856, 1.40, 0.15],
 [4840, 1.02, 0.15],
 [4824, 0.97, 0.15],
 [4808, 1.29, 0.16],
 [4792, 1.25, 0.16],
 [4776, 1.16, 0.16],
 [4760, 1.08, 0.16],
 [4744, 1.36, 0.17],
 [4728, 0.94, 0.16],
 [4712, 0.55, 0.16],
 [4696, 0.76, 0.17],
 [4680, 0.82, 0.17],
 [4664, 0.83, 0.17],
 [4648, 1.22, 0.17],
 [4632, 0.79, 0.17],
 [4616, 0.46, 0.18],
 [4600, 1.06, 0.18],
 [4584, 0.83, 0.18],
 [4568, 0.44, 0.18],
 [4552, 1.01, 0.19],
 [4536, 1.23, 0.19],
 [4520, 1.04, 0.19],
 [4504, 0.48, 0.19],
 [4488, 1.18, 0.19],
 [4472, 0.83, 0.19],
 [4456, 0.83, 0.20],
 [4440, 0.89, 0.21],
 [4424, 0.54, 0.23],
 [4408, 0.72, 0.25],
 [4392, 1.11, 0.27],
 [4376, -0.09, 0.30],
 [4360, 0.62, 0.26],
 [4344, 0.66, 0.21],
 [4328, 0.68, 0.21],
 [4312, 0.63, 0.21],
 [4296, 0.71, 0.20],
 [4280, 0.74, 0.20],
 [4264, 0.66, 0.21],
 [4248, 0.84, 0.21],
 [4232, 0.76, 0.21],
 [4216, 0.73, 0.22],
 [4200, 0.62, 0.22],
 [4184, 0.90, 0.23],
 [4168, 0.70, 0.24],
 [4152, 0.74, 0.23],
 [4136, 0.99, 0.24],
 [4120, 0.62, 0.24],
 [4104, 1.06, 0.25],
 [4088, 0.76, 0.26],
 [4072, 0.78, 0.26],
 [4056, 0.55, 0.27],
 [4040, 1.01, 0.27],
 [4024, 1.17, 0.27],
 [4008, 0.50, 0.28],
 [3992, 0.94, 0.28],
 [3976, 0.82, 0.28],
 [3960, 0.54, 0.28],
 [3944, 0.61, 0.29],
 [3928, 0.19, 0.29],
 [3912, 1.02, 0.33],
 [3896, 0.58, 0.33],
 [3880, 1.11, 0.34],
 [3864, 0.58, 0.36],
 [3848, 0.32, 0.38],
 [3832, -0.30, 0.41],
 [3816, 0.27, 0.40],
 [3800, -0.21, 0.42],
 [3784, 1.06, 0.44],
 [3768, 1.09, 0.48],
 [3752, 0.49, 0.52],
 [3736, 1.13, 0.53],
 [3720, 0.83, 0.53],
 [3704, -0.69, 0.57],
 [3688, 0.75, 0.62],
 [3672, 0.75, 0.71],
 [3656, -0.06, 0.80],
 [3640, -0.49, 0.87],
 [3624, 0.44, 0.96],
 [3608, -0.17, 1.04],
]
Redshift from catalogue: 0.19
